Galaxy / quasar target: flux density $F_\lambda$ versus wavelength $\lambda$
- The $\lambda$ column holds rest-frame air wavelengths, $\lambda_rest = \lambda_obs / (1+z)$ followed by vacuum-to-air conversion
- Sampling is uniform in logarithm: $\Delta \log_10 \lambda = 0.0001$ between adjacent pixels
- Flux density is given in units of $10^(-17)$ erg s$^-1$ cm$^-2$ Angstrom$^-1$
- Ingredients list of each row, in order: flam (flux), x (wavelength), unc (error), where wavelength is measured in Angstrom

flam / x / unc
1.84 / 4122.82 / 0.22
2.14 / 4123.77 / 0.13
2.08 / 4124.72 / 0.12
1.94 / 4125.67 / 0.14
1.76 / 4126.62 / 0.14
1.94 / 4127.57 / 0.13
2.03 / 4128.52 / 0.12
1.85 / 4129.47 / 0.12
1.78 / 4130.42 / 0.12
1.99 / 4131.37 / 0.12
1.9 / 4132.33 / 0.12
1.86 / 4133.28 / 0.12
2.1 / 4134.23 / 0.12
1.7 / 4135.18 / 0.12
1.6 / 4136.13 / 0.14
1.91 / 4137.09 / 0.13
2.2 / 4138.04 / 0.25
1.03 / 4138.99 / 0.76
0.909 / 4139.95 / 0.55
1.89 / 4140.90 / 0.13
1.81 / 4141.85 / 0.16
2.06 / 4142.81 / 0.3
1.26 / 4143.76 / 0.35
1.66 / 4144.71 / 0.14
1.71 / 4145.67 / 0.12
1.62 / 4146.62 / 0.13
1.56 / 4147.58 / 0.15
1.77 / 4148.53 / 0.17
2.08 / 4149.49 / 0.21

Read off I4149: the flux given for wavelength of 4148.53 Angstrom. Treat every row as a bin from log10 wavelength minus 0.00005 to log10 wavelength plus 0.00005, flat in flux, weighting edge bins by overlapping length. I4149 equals 1.77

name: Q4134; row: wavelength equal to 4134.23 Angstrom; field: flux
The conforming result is 2.1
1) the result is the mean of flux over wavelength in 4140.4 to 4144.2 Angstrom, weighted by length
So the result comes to 1.76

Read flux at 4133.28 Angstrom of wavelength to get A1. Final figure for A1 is 1.86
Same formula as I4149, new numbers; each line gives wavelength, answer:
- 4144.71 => 1.66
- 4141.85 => 1.81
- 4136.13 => 1.6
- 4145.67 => 1.71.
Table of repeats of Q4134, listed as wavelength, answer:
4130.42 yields 1.78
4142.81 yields 2.06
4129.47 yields 1.85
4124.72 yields 2.08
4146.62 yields 1.62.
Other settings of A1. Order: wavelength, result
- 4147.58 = 1.56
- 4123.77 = 2.14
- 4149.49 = 2.08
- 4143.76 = 1.26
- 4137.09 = 1.91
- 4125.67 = 1.94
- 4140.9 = 1.89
